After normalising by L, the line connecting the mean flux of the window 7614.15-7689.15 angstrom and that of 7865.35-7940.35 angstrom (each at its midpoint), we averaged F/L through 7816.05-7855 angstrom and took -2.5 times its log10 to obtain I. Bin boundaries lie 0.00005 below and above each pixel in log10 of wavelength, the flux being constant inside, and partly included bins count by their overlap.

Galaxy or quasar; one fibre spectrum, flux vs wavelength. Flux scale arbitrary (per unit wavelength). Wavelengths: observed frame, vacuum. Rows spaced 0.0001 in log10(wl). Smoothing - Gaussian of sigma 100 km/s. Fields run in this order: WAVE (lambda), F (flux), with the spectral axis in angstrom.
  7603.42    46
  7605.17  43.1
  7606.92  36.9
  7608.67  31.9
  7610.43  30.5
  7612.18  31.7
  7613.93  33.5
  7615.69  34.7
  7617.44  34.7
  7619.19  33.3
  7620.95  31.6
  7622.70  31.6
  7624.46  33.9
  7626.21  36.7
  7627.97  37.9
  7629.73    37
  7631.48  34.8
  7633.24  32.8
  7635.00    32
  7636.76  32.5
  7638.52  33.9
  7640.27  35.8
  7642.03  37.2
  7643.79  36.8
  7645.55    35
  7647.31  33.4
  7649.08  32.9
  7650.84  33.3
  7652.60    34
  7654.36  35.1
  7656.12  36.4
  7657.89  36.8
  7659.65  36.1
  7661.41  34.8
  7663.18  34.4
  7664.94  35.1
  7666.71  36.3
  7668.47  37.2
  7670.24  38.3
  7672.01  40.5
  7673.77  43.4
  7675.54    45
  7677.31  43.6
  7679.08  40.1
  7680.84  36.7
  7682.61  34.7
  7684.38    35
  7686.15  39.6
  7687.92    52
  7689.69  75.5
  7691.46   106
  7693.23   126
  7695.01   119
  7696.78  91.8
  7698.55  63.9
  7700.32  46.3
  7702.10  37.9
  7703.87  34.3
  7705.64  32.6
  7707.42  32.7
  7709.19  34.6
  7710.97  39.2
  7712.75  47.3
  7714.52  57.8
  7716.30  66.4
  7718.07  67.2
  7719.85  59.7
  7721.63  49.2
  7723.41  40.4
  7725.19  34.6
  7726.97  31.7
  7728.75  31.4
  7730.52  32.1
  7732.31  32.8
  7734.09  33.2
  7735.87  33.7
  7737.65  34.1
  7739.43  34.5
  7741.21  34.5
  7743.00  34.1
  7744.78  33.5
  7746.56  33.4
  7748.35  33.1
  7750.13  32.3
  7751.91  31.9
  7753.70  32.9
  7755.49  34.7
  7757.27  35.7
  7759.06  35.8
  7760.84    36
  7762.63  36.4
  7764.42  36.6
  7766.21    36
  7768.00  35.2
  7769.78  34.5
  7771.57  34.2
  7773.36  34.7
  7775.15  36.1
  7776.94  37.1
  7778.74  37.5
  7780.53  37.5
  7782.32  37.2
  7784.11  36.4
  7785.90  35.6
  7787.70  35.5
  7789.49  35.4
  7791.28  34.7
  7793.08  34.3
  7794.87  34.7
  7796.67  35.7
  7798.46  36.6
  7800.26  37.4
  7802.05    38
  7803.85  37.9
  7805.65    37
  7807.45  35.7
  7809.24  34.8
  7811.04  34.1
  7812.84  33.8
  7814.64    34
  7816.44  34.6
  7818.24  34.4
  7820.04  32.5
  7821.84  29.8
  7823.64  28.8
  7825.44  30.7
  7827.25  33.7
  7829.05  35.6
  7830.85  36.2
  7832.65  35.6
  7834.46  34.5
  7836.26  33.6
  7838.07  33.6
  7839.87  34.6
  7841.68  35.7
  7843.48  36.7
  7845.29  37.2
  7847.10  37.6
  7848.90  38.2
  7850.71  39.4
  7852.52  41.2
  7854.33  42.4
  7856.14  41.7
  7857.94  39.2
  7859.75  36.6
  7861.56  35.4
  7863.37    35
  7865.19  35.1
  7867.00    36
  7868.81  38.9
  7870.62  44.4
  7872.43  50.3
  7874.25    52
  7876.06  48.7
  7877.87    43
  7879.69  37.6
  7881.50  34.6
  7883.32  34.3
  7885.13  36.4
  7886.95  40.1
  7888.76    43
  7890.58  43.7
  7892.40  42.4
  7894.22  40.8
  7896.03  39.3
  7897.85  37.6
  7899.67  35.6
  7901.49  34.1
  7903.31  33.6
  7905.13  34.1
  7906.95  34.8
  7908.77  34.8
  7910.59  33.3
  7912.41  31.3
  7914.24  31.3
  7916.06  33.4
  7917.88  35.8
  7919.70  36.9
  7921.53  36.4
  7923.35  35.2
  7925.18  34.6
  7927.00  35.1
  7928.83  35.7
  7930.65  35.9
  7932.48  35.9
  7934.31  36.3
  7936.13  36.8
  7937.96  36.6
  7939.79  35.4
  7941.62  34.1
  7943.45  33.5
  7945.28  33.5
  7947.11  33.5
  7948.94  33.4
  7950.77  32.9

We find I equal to 0.06 mag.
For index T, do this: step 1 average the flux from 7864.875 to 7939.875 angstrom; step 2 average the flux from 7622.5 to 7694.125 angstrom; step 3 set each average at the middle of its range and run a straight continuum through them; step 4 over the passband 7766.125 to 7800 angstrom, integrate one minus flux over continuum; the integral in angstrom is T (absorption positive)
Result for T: 3.3 angstrom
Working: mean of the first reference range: 41.6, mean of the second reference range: 37.7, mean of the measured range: 35.8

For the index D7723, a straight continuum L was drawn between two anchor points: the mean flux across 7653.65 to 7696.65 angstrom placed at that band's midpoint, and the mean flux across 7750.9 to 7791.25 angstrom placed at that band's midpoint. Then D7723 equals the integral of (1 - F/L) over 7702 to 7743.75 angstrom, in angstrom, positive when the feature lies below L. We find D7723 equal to 2.8 angstrom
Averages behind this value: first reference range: 50.7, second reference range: 35.6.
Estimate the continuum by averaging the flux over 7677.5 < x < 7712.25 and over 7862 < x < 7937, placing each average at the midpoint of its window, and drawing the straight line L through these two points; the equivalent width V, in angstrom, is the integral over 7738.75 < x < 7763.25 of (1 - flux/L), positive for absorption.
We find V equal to 8.15 angstrom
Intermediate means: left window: 56.4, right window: 37.6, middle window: 34.2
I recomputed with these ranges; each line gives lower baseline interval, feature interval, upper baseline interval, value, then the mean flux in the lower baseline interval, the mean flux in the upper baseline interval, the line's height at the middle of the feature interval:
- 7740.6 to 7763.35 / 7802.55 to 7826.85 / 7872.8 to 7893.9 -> 0.120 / 34.2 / 41.6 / 37.7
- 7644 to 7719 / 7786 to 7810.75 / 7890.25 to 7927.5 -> 0.162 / 48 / 35.8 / 41.7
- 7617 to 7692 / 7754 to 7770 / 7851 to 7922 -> 0.085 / 38.7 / 38.4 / 38.5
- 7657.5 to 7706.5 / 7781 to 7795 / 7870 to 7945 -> 0.250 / 51.4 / 37.5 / 44.8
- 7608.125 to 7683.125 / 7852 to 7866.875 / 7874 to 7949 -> -0.049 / 35.6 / 36.7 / 36.5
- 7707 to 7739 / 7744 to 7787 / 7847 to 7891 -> 0.181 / 42.1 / 40.2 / 41.6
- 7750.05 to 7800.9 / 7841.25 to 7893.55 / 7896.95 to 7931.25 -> -0.144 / 35.5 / 34.7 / 35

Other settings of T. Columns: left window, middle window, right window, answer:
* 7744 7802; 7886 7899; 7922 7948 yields -2.09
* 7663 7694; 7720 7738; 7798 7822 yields 3.27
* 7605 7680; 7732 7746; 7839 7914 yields 1.14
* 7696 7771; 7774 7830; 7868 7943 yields 5.75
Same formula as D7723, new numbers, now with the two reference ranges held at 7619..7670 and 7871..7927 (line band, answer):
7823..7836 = 1.2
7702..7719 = -4.6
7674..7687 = -1.5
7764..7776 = 0.4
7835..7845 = 0.6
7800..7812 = 0.2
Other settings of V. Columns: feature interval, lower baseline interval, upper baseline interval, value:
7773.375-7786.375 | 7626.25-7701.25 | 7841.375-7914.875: 1.6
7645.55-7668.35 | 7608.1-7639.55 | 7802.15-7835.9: -0.8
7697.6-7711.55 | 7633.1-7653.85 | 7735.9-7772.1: -2.5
